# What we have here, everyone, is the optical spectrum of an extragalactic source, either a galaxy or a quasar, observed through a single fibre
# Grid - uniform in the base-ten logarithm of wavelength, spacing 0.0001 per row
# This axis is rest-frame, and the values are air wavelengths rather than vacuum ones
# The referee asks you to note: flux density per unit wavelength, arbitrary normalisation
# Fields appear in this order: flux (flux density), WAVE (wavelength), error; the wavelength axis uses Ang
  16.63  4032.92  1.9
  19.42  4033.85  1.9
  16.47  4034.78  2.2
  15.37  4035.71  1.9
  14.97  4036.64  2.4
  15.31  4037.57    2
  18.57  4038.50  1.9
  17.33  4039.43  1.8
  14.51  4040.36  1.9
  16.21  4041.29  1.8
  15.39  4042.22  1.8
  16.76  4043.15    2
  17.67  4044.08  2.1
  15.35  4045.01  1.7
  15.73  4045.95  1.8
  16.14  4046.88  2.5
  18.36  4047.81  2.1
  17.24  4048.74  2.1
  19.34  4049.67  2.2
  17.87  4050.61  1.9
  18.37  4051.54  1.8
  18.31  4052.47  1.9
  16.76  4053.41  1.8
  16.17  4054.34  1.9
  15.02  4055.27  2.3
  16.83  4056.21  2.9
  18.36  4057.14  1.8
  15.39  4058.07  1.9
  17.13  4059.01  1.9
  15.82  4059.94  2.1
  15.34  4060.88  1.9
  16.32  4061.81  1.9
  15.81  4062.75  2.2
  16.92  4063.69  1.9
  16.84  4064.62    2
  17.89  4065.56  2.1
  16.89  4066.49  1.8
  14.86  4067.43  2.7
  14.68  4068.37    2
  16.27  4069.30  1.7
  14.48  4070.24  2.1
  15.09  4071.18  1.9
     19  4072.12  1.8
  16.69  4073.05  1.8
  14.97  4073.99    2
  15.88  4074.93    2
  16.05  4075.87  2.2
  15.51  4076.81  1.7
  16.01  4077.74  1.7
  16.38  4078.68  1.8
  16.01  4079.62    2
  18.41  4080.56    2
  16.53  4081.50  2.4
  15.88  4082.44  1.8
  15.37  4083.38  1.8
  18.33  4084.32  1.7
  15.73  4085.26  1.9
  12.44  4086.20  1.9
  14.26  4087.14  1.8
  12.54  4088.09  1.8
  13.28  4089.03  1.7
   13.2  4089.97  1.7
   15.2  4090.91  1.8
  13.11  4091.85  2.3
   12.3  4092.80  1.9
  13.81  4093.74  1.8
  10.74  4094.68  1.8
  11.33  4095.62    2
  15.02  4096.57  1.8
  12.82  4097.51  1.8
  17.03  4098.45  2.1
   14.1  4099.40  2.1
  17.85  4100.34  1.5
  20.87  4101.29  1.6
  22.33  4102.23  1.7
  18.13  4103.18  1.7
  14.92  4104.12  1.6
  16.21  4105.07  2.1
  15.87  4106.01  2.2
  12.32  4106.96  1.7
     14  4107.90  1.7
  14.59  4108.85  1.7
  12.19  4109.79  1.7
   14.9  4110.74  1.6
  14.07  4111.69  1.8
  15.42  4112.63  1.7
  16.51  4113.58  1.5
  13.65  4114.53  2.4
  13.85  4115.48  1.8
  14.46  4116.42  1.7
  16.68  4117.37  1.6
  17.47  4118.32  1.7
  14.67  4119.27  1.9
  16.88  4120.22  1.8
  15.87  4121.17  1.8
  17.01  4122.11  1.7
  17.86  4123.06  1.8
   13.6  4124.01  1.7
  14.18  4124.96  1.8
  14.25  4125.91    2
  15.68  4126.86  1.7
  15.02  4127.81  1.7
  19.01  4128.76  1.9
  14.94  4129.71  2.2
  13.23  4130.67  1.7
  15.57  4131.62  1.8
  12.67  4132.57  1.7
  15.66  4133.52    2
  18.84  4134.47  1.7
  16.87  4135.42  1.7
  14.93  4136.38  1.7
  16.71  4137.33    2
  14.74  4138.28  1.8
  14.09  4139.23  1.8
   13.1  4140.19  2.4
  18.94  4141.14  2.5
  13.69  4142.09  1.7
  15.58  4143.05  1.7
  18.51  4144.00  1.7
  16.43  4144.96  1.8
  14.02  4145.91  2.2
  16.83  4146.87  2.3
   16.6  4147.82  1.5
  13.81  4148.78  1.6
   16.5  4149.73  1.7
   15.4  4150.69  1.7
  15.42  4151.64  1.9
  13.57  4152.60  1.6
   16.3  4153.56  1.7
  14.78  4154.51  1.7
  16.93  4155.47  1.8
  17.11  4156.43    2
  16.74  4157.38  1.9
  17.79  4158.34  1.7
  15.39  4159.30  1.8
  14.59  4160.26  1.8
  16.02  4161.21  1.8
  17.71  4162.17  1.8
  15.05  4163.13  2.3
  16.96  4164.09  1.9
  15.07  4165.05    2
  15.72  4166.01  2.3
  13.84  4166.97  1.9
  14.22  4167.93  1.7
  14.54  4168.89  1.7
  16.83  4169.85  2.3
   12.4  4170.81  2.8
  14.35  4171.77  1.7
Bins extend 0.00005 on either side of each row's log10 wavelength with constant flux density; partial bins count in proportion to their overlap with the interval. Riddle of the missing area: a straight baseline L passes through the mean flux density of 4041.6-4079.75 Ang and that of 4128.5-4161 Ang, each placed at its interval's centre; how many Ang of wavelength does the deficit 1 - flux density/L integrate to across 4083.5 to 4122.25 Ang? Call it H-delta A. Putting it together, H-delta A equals 2.6 Ang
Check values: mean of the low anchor 16.5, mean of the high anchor 15.7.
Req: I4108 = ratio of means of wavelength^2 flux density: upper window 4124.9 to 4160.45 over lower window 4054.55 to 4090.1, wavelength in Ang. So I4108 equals 1.02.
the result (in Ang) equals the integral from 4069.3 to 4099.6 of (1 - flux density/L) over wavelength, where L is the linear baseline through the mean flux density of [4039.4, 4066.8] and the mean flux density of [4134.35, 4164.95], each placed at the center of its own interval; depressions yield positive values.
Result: 2.8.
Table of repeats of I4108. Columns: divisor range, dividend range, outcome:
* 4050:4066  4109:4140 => 0.94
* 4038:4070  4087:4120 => 0.92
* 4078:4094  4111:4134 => 1.05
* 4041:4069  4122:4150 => 0.97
